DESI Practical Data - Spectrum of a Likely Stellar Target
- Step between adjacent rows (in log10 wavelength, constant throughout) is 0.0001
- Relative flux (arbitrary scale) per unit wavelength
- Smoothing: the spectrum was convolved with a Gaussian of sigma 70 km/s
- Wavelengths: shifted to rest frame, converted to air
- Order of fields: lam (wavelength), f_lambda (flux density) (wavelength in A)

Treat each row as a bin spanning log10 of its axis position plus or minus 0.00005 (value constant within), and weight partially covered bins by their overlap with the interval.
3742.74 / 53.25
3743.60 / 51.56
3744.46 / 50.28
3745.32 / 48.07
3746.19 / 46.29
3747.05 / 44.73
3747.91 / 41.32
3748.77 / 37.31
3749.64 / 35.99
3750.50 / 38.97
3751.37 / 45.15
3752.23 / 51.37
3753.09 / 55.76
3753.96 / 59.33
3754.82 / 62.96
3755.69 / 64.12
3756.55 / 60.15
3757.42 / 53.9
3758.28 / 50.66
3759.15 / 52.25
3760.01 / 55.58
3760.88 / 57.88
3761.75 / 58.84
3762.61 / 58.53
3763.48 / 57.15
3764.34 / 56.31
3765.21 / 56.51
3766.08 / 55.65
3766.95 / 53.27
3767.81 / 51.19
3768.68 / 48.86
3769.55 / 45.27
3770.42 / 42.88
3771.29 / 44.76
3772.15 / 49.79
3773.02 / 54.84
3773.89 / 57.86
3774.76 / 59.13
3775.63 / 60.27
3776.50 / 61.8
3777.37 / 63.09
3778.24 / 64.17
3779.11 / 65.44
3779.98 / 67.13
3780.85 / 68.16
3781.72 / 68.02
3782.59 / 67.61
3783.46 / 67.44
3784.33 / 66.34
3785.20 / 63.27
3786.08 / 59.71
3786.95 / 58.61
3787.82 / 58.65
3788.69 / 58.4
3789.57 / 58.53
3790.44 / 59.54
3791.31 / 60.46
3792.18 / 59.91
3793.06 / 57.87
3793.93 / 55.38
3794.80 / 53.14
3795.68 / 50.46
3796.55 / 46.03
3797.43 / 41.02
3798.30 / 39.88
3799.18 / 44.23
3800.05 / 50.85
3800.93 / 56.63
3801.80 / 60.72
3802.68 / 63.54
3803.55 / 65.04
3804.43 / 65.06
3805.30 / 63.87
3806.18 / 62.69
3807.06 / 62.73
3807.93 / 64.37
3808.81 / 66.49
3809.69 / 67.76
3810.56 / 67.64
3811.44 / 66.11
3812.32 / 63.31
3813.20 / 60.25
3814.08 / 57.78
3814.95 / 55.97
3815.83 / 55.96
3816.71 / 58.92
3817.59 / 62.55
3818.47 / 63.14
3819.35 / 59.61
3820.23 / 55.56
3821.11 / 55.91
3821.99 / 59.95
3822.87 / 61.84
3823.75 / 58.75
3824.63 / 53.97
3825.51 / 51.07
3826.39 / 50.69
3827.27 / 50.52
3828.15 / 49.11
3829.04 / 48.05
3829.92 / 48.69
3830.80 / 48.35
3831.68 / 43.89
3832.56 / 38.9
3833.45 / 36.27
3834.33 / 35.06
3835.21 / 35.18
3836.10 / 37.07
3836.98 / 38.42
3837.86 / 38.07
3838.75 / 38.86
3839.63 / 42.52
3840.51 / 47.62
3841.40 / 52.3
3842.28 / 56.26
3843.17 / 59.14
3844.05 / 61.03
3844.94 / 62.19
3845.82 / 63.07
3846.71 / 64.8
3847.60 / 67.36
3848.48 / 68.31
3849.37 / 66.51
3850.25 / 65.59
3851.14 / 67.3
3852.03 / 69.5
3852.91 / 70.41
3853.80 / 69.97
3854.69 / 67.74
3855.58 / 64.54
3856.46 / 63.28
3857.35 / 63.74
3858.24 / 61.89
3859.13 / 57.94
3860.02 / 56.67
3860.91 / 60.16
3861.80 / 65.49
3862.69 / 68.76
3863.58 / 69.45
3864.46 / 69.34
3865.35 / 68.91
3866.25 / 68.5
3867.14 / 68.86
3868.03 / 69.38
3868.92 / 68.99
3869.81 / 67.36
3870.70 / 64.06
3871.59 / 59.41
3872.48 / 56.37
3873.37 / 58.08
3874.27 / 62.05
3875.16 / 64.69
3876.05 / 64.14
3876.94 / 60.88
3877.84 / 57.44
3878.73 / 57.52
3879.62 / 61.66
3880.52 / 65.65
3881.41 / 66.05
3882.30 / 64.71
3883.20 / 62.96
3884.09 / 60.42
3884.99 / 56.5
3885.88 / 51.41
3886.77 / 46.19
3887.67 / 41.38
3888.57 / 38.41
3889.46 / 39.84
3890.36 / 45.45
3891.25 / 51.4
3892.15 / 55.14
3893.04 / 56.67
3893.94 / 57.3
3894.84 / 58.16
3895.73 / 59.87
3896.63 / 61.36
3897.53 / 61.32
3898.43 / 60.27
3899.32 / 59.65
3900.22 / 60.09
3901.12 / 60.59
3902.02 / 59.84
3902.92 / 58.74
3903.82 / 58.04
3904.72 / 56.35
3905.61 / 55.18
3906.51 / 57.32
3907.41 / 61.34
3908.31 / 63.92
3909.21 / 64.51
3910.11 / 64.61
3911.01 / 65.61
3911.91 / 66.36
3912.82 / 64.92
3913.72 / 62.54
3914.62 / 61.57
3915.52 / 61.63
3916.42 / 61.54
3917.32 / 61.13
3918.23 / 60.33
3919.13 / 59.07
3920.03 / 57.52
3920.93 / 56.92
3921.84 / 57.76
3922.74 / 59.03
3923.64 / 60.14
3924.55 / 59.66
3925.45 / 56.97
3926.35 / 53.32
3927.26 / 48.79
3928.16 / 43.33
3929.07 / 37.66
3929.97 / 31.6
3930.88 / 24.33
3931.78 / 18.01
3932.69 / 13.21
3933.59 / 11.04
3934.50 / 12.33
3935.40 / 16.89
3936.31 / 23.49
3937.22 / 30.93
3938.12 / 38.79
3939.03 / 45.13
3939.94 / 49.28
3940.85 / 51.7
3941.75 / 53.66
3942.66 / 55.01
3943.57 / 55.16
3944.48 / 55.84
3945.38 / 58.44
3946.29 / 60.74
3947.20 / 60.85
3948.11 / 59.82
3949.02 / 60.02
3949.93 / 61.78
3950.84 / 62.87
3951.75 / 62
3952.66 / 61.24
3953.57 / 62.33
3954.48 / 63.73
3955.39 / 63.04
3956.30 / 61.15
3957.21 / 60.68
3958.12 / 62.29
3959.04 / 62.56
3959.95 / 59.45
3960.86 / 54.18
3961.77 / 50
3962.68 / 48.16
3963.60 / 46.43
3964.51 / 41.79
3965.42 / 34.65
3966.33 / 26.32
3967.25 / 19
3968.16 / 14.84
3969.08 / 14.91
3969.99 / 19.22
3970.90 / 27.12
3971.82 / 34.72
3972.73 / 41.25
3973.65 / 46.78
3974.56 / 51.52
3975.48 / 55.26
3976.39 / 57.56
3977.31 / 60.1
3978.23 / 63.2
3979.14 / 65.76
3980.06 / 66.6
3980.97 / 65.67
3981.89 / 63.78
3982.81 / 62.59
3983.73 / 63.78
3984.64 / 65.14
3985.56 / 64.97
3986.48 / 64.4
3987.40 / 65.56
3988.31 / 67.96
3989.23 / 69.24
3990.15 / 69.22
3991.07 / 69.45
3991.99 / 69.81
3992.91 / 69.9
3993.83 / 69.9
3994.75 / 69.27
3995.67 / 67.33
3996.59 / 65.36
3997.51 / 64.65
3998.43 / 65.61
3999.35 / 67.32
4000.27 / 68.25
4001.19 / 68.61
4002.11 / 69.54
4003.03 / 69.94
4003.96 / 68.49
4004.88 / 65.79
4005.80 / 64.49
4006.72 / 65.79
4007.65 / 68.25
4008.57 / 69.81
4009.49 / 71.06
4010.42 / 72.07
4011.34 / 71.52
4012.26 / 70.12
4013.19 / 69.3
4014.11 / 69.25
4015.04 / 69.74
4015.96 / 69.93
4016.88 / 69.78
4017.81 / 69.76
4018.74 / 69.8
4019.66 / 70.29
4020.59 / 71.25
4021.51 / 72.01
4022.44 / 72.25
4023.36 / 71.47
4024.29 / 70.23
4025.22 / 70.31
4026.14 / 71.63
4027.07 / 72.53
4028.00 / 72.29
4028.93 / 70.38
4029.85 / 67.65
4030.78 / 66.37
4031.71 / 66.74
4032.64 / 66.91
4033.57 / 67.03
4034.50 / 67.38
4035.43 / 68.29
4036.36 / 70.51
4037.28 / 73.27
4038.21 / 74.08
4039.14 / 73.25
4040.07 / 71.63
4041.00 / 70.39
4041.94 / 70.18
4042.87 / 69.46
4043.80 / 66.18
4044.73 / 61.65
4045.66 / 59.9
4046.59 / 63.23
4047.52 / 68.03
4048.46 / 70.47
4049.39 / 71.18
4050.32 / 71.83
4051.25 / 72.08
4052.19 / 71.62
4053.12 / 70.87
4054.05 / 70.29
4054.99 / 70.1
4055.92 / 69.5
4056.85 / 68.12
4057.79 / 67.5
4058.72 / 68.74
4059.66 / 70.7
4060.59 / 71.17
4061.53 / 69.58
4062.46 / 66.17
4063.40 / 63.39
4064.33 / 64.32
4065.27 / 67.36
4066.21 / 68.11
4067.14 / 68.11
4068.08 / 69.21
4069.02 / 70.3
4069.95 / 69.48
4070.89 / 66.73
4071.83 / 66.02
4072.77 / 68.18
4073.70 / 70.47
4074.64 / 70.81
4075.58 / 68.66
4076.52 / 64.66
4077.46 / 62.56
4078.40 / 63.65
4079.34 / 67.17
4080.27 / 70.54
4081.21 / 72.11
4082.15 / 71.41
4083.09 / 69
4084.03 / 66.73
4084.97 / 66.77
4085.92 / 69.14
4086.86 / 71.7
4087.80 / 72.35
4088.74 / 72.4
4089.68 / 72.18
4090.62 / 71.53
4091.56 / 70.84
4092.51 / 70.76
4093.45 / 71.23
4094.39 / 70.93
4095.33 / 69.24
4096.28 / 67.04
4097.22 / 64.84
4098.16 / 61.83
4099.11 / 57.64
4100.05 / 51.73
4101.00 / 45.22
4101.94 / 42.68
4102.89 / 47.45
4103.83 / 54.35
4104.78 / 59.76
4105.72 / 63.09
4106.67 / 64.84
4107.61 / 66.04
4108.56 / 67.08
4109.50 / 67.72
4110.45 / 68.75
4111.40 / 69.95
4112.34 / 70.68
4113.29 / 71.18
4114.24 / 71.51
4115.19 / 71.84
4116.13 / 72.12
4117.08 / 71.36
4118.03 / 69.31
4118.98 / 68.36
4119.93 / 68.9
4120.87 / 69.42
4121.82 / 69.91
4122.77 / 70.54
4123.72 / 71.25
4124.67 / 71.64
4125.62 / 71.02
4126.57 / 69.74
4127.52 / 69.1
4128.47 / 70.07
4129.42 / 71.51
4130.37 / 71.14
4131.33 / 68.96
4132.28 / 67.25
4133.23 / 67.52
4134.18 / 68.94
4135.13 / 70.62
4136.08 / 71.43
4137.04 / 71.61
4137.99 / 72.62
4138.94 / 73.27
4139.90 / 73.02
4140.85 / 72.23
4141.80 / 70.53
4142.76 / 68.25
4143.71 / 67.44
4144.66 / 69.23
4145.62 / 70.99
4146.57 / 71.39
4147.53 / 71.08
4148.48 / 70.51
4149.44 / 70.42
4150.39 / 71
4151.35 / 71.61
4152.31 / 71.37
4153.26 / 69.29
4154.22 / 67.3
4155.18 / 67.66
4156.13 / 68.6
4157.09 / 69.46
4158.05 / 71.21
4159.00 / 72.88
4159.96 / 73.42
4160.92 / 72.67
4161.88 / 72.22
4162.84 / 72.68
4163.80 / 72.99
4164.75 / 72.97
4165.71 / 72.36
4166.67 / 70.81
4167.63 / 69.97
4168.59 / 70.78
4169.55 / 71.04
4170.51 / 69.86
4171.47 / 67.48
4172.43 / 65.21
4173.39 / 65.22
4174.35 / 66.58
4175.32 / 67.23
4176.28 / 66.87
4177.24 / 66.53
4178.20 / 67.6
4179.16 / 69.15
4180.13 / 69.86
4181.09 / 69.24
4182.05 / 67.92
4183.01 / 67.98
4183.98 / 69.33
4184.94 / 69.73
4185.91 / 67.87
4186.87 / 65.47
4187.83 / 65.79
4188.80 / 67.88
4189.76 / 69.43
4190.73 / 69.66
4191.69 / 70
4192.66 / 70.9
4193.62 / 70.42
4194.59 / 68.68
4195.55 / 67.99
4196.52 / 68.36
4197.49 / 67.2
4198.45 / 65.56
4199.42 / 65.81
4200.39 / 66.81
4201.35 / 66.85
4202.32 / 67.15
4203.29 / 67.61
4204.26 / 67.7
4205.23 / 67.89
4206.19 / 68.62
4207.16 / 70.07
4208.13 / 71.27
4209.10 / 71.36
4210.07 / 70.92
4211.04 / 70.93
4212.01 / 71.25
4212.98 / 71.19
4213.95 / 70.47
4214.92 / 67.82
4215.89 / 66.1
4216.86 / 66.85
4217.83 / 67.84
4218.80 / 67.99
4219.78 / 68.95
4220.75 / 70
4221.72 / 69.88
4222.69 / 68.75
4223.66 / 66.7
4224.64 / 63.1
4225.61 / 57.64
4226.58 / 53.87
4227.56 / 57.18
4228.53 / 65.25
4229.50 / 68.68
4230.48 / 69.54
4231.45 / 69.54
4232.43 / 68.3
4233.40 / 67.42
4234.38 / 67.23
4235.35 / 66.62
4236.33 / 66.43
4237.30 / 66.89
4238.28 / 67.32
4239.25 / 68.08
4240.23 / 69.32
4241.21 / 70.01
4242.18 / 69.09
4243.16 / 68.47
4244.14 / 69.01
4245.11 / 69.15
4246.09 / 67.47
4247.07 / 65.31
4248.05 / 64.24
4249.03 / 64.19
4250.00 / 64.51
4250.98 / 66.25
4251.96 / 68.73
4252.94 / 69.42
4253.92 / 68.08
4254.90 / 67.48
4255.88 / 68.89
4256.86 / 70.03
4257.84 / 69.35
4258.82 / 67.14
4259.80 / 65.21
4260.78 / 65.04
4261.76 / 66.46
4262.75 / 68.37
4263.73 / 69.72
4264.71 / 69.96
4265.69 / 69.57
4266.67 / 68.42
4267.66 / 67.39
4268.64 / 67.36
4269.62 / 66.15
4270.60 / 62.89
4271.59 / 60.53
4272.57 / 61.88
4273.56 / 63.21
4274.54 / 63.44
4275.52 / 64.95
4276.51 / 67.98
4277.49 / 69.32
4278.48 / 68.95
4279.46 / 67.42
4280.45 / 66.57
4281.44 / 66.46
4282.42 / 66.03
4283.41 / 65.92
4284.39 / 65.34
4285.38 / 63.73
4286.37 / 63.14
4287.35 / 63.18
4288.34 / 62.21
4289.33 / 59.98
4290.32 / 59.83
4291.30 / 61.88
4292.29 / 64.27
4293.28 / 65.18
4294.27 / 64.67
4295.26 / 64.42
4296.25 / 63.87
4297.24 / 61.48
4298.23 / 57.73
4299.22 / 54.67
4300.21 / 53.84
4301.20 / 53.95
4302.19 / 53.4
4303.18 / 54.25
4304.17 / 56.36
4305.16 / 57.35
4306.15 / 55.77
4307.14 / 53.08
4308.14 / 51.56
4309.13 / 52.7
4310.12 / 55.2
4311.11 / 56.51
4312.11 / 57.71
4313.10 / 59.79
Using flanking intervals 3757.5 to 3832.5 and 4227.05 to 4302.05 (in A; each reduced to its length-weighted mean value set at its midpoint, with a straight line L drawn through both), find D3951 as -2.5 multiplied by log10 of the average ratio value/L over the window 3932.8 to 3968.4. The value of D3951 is 0.24 mag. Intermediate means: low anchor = 57.2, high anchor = 65.5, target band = 48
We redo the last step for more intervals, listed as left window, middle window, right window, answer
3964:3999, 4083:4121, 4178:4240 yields -0.08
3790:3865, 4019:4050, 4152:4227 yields -0.09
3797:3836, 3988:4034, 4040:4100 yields -0.06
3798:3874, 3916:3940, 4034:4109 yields 0.41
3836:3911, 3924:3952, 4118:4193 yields 0.37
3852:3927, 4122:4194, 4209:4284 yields -0.07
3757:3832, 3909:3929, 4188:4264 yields 0.02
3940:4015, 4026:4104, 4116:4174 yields -0.05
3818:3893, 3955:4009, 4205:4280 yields 0.06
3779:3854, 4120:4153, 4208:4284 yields -0.10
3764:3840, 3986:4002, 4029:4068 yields -0.03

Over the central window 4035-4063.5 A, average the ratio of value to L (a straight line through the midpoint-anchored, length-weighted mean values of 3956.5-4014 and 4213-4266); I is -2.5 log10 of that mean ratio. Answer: -0.14 mag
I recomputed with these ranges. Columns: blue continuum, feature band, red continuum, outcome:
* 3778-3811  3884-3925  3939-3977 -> -0.09 mag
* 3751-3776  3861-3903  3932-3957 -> -0.18 mag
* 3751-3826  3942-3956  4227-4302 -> 0.01 mag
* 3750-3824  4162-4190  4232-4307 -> -0.09 mag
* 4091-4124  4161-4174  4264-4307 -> -0.09 mag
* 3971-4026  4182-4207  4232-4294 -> -0.03 mag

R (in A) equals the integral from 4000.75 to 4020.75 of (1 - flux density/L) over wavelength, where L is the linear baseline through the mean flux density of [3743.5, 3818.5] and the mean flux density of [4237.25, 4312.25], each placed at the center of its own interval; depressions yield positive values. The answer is -3.1 A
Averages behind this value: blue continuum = 56.6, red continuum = 63.9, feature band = 69.3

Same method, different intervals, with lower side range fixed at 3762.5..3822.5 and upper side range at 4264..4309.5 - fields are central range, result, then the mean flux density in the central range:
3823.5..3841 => 4.26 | 44.4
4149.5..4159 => -1.35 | 70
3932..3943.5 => 4.96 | 33.9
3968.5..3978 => 2.98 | 41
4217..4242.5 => -1.96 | 66.6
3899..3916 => -0.55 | 61.2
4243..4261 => -1.53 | 67.3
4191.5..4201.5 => -1.05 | 68.1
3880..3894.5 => 1.31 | 53.8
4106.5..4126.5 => -2.90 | 69.8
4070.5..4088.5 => -2.30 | 68.4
